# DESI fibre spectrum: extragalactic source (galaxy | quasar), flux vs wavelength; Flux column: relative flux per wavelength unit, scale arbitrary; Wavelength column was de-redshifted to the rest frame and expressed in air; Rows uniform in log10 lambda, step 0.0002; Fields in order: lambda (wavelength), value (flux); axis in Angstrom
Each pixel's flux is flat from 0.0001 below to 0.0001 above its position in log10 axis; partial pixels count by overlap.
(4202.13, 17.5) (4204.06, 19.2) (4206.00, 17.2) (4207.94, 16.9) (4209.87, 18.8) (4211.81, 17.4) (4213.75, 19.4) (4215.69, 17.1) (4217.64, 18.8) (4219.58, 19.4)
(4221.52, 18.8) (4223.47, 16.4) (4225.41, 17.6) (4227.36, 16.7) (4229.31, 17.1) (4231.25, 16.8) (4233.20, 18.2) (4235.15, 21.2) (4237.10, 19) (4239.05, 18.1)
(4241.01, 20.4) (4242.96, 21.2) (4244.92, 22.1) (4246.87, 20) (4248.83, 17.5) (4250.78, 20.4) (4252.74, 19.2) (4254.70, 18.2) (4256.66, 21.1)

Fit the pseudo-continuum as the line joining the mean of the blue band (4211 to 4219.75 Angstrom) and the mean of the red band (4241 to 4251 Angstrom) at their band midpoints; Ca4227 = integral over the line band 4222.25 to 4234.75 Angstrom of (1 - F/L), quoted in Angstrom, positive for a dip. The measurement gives 1.2 Angstrom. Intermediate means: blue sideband 18.3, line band 17.4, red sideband 20.3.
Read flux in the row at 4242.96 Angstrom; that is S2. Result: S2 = 21.2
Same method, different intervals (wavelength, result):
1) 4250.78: 20.4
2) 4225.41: 17.6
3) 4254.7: 18.2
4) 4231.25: 16.8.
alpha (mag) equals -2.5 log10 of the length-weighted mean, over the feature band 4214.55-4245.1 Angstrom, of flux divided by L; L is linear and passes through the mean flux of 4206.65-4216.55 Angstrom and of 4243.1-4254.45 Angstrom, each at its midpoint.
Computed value 0.016 mag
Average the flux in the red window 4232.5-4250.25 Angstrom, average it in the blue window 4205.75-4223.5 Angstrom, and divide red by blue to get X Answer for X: 1.09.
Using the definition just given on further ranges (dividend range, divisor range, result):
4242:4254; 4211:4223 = 1.09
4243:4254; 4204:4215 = 1.10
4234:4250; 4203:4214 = 1.10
